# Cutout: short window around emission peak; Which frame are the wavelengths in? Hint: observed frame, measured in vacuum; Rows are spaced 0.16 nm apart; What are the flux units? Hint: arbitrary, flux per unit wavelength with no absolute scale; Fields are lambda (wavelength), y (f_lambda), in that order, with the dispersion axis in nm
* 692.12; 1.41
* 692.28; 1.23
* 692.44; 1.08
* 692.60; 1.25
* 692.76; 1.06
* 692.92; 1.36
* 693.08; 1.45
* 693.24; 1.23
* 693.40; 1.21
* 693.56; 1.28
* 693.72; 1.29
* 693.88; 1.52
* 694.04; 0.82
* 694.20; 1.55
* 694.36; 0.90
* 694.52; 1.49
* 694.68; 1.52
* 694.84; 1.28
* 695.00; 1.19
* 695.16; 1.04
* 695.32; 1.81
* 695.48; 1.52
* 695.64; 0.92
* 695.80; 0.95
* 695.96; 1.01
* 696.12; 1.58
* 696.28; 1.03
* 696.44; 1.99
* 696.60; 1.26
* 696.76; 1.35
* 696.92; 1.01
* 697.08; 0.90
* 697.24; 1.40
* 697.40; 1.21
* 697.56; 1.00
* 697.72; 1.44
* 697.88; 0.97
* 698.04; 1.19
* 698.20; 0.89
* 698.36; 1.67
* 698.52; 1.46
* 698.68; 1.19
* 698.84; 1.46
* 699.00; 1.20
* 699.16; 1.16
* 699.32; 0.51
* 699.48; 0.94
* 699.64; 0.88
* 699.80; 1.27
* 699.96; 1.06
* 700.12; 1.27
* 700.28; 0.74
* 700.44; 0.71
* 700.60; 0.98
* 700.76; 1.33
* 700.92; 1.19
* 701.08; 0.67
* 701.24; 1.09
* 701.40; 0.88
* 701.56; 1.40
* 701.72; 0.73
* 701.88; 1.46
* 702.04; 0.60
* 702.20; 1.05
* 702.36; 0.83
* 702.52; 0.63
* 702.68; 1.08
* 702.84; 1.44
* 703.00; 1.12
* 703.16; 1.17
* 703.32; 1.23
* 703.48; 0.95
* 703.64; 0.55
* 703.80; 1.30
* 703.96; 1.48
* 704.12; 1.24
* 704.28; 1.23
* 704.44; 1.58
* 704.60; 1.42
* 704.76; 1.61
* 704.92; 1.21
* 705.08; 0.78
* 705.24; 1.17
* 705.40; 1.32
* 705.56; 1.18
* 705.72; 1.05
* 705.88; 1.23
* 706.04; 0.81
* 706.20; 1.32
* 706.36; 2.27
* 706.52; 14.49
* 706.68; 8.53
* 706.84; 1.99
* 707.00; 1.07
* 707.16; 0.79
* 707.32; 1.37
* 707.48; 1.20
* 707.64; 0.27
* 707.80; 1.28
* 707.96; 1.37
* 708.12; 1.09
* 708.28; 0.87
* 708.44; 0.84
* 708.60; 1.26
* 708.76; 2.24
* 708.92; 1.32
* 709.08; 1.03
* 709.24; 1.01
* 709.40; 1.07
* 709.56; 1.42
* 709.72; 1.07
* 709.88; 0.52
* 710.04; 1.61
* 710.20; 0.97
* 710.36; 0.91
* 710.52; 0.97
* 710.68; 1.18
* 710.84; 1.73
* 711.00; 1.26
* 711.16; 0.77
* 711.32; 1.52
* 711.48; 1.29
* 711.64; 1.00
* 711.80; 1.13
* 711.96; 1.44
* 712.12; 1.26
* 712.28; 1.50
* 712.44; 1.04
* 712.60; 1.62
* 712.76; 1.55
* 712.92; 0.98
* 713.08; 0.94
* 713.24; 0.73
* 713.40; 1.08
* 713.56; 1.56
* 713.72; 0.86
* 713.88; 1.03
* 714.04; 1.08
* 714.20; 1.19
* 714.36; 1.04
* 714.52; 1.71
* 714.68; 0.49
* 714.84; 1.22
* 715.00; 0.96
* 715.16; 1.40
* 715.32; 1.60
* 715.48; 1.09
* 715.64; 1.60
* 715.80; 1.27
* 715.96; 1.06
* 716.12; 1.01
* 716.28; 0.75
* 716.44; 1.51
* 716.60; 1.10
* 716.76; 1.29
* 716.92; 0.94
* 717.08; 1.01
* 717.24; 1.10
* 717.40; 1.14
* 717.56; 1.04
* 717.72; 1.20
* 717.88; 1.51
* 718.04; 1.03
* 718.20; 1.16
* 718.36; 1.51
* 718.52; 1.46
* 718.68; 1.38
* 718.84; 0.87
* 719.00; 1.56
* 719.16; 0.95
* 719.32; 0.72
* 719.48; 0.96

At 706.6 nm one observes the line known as Halpha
